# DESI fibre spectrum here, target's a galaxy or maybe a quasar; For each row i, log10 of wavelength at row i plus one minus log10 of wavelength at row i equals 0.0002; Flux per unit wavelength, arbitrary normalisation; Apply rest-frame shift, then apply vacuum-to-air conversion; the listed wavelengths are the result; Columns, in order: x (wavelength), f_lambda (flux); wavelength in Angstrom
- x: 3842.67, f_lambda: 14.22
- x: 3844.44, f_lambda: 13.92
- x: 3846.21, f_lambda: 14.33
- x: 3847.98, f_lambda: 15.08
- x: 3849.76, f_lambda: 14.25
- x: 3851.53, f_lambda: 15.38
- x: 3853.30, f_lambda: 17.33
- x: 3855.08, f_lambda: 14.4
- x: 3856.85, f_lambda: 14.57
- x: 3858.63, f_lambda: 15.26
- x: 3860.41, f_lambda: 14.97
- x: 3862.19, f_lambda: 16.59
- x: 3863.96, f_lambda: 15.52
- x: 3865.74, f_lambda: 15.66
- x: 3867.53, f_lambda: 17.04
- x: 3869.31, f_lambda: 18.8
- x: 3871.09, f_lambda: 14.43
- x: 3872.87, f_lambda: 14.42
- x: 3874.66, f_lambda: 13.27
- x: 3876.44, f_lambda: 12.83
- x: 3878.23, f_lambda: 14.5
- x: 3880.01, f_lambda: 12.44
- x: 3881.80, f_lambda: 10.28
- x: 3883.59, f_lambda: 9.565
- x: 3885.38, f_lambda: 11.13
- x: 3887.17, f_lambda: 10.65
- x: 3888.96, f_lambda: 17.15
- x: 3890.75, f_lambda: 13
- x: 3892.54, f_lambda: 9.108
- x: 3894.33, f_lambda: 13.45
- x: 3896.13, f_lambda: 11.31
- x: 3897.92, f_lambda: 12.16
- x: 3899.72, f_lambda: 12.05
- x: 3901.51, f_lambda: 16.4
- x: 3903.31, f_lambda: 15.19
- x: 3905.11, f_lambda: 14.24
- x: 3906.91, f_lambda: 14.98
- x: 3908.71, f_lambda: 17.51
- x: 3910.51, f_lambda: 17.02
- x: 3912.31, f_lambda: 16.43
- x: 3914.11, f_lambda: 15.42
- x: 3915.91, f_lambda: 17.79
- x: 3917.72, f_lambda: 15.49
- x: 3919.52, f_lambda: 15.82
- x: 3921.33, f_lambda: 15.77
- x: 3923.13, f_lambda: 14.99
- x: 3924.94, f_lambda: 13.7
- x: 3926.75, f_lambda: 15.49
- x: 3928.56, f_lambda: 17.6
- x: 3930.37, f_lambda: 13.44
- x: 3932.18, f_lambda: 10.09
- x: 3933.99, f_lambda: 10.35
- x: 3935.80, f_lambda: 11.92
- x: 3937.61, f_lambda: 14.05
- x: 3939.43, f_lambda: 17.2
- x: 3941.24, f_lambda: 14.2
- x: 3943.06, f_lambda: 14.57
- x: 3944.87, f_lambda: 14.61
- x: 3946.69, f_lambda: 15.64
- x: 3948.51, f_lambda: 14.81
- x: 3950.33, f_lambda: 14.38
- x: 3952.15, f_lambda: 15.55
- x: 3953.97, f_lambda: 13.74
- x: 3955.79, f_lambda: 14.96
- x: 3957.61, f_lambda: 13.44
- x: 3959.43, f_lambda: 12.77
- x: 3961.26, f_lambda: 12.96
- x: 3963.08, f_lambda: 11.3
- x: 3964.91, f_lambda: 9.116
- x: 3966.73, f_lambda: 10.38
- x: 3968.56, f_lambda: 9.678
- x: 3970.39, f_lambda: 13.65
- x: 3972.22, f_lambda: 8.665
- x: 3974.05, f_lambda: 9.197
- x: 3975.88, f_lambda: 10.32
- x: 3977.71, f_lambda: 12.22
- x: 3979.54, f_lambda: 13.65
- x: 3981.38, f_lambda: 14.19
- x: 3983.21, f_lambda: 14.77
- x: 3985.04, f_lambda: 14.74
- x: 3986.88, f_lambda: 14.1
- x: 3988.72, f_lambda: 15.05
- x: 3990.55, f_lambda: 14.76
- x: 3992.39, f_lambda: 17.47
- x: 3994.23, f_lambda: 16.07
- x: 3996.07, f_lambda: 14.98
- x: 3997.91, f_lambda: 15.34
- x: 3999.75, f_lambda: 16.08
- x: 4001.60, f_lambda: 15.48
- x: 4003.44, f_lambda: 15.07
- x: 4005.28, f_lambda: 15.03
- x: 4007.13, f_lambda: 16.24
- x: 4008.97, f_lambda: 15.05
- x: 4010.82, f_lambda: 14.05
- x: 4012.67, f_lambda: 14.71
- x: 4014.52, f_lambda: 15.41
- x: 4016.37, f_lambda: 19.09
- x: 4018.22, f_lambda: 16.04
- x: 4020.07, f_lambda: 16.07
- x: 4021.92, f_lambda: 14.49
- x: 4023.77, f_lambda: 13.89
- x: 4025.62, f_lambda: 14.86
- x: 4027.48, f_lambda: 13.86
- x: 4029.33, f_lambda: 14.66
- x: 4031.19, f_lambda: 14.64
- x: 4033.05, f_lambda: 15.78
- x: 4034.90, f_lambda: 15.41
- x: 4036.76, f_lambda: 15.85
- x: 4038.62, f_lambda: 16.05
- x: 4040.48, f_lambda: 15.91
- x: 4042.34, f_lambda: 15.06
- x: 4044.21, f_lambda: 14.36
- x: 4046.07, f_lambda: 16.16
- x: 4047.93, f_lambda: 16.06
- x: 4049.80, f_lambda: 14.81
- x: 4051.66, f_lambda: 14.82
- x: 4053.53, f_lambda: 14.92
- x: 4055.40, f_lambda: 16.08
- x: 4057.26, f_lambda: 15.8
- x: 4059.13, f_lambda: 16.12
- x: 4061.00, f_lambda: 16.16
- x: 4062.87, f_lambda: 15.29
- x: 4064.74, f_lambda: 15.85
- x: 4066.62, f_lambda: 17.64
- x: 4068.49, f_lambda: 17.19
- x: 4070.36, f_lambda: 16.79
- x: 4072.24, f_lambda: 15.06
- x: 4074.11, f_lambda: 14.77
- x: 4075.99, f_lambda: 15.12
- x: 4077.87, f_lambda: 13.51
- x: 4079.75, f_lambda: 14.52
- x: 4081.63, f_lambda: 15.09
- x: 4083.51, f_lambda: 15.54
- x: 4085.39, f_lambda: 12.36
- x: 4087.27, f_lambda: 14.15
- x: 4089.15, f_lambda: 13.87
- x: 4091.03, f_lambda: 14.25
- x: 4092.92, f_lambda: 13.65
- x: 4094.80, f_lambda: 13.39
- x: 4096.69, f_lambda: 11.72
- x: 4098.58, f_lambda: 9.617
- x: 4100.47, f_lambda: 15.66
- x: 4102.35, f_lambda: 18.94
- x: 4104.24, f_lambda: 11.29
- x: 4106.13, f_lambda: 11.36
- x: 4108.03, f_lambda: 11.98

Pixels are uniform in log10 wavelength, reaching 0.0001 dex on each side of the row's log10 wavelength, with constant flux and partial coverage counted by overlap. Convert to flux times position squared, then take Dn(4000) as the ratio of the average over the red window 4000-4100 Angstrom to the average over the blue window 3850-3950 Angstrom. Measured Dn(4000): 1.1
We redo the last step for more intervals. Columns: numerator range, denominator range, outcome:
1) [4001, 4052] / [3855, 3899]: 1.21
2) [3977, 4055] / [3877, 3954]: 1.13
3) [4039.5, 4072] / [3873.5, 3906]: 1.35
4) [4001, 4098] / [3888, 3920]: 1.11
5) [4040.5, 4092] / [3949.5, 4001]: 1.19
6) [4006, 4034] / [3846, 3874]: 1.07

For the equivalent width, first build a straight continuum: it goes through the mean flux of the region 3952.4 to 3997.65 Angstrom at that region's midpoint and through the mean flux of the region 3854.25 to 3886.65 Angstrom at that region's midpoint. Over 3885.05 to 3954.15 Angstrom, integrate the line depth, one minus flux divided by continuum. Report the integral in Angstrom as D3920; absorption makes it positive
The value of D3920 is -3.6 Angstrom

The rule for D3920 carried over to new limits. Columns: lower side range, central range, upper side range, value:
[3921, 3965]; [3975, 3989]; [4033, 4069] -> 1.0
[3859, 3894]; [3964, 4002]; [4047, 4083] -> 3.8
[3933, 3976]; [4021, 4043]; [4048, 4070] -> 0.1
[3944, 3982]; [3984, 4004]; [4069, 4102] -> -3.6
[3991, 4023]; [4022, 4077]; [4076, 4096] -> -2.5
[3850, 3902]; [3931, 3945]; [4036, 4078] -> 1.2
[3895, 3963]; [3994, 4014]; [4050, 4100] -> -0.9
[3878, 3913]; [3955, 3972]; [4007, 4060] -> 3.0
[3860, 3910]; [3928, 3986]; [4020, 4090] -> 5.7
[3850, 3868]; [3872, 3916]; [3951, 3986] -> 2.7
